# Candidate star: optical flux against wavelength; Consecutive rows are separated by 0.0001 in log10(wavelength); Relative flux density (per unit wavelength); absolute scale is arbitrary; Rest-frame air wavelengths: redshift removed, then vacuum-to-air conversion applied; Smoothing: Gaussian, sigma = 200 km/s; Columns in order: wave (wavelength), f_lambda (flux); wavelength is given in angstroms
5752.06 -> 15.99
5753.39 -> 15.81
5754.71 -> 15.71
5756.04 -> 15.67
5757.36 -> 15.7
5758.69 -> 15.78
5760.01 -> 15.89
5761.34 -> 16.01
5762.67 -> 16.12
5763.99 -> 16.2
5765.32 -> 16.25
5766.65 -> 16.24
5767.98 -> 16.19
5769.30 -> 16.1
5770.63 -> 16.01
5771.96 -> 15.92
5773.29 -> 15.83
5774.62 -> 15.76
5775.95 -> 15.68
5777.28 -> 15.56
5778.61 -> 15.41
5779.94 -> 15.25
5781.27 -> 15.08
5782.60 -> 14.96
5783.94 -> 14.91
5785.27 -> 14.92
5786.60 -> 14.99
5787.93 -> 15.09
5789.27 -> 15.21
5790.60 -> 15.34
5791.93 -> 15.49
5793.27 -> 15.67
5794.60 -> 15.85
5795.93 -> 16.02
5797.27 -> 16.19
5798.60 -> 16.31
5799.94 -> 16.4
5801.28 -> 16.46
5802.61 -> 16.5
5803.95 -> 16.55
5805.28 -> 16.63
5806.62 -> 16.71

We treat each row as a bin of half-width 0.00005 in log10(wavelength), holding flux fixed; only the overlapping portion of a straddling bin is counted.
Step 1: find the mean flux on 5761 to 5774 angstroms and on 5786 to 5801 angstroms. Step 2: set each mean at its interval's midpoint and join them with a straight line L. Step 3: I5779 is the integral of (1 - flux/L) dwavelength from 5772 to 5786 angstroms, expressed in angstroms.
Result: 0.5 angstroms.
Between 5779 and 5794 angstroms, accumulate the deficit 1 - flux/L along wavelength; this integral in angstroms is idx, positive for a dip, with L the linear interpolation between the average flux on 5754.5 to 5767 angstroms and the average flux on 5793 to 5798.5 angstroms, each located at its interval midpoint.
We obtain 0.8 angstroms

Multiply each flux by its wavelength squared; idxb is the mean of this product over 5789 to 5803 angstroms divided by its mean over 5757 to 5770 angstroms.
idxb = 1.01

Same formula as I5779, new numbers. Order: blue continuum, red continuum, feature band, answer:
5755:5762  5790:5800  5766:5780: 0.0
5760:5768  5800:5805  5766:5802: 1.5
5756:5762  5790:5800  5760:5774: -0.2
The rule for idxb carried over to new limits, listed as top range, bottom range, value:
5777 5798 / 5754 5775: 0.97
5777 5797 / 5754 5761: 0.98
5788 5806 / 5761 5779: 1.01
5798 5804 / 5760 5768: 1.03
